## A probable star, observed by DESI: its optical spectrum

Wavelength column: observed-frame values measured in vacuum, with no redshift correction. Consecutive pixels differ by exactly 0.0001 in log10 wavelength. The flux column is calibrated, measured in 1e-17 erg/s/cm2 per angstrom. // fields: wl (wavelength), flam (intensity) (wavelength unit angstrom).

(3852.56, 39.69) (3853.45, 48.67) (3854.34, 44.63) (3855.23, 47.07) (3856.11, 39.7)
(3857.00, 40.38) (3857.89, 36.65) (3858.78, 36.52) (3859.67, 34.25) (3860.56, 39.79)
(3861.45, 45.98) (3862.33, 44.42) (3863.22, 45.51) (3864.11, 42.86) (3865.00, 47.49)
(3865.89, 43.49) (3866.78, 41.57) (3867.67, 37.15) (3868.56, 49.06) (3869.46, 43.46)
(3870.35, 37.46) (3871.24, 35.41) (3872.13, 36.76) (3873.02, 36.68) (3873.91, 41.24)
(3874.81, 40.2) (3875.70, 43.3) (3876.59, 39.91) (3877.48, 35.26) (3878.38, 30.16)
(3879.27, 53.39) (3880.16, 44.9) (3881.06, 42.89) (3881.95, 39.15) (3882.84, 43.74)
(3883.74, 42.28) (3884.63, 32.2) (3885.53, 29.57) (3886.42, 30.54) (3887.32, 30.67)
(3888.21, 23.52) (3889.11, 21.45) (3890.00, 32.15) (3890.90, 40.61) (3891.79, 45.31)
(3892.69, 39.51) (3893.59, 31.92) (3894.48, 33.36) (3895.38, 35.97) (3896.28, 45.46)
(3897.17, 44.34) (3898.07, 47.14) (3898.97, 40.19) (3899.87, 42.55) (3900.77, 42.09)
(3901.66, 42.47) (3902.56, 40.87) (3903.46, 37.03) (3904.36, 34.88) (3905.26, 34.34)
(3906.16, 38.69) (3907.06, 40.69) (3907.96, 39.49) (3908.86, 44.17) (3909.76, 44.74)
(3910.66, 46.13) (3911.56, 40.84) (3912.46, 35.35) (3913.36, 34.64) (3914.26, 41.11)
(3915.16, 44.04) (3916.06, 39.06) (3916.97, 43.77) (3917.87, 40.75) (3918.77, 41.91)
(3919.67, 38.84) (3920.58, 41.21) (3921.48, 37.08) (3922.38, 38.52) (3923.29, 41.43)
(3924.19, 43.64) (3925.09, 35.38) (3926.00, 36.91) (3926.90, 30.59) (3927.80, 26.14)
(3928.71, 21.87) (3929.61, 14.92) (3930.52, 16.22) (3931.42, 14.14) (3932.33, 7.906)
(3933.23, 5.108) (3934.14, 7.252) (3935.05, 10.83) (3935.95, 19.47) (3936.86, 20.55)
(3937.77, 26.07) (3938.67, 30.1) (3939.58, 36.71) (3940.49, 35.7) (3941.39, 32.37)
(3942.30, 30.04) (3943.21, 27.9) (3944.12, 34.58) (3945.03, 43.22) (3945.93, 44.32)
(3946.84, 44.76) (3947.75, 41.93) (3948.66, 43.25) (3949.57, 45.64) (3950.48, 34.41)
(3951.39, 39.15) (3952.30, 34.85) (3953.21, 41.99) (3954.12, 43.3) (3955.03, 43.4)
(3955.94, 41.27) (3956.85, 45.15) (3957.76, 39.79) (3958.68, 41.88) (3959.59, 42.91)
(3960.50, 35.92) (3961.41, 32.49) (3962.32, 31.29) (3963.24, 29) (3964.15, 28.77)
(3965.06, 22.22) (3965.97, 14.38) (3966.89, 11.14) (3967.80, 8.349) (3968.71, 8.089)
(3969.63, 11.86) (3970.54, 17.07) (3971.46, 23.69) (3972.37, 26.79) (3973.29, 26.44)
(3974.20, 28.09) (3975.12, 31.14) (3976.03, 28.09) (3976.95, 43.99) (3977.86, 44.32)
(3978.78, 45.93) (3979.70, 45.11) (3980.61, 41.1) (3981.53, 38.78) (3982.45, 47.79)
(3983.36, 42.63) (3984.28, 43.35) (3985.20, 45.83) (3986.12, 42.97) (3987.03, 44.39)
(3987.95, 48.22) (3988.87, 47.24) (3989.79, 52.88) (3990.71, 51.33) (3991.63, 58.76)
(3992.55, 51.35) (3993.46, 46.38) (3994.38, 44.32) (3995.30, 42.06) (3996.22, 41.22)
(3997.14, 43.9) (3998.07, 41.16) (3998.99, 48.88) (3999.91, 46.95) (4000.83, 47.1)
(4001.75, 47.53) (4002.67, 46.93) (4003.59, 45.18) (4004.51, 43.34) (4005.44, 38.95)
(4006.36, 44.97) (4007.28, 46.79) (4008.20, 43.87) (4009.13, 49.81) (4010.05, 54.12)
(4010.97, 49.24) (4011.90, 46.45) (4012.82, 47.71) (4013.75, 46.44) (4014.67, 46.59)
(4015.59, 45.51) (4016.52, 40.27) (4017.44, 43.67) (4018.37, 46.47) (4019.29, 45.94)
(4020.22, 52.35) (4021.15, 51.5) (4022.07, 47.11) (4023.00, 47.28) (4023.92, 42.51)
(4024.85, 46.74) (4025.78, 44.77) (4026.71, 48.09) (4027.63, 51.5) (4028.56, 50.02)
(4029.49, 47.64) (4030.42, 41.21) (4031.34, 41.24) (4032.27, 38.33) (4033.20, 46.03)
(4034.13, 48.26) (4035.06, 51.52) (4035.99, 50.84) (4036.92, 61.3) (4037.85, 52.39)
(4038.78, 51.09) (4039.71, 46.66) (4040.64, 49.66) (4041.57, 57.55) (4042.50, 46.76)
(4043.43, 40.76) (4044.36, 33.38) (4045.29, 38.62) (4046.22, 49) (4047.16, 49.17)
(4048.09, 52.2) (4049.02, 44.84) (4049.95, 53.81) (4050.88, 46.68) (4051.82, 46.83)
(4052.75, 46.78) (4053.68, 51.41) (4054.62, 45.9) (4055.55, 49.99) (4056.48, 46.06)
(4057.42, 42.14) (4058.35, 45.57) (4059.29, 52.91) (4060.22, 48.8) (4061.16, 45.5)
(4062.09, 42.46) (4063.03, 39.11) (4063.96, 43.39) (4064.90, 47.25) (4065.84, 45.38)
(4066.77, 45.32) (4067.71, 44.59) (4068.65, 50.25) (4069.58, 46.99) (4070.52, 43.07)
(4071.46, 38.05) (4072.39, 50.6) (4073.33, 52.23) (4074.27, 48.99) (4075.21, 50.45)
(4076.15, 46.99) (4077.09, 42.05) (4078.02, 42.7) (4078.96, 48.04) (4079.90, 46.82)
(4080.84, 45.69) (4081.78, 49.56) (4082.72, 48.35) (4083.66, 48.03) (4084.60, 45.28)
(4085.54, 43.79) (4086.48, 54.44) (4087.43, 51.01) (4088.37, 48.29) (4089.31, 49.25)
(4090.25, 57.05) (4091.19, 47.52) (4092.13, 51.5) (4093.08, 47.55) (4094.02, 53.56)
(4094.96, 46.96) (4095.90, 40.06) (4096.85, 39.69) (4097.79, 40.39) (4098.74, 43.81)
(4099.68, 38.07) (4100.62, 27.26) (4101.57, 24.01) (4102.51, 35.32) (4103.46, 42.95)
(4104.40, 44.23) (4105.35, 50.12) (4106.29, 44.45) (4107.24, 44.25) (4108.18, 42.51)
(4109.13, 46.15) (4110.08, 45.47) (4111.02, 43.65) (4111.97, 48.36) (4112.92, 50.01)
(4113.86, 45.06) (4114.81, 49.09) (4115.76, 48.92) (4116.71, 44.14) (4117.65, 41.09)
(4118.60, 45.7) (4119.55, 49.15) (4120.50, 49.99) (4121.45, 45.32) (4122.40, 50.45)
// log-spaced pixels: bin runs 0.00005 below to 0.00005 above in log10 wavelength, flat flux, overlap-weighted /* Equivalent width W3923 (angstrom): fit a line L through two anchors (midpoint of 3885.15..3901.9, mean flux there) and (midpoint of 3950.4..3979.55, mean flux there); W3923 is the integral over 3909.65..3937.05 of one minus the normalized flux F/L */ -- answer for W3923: 3.0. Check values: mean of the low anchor 36.8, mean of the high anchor 31.3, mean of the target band 30.9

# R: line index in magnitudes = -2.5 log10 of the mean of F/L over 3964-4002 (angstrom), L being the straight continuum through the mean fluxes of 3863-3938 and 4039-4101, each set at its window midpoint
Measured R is 0.10 mag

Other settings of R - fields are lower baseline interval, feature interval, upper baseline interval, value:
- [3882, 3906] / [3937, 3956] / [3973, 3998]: 0.09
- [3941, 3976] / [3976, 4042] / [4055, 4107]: -0.23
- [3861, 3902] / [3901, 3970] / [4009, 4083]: 0.25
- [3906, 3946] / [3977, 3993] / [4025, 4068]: -0.18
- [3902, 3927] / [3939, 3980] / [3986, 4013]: 0.28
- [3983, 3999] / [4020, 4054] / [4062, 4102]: -0.04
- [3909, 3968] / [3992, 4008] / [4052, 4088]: -0.15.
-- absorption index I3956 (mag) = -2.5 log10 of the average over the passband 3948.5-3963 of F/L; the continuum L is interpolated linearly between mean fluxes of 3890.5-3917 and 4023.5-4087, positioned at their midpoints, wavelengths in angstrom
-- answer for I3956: 0.080 mag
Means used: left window 40.3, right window 47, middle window 39.5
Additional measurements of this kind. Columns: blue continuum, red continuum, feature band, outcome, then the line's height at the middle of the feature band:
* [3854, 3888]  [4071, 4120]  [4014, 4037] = -0.07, 43.8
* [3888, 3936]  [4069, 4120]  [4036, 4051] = -0.14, 42.5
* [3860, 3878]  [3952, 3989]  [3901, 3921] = -0.05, 38.4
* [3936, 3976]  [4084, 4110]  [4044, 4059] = -0.16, 40.3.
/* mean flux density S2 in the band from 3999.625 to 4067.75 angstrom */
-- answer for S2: 46.8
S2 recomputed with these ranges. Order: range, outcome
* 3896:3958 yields 35.5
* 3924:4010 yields 35.6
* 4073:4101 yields 46.5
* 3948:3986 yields 34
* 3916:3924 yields 40.4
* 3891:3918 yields 40.4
